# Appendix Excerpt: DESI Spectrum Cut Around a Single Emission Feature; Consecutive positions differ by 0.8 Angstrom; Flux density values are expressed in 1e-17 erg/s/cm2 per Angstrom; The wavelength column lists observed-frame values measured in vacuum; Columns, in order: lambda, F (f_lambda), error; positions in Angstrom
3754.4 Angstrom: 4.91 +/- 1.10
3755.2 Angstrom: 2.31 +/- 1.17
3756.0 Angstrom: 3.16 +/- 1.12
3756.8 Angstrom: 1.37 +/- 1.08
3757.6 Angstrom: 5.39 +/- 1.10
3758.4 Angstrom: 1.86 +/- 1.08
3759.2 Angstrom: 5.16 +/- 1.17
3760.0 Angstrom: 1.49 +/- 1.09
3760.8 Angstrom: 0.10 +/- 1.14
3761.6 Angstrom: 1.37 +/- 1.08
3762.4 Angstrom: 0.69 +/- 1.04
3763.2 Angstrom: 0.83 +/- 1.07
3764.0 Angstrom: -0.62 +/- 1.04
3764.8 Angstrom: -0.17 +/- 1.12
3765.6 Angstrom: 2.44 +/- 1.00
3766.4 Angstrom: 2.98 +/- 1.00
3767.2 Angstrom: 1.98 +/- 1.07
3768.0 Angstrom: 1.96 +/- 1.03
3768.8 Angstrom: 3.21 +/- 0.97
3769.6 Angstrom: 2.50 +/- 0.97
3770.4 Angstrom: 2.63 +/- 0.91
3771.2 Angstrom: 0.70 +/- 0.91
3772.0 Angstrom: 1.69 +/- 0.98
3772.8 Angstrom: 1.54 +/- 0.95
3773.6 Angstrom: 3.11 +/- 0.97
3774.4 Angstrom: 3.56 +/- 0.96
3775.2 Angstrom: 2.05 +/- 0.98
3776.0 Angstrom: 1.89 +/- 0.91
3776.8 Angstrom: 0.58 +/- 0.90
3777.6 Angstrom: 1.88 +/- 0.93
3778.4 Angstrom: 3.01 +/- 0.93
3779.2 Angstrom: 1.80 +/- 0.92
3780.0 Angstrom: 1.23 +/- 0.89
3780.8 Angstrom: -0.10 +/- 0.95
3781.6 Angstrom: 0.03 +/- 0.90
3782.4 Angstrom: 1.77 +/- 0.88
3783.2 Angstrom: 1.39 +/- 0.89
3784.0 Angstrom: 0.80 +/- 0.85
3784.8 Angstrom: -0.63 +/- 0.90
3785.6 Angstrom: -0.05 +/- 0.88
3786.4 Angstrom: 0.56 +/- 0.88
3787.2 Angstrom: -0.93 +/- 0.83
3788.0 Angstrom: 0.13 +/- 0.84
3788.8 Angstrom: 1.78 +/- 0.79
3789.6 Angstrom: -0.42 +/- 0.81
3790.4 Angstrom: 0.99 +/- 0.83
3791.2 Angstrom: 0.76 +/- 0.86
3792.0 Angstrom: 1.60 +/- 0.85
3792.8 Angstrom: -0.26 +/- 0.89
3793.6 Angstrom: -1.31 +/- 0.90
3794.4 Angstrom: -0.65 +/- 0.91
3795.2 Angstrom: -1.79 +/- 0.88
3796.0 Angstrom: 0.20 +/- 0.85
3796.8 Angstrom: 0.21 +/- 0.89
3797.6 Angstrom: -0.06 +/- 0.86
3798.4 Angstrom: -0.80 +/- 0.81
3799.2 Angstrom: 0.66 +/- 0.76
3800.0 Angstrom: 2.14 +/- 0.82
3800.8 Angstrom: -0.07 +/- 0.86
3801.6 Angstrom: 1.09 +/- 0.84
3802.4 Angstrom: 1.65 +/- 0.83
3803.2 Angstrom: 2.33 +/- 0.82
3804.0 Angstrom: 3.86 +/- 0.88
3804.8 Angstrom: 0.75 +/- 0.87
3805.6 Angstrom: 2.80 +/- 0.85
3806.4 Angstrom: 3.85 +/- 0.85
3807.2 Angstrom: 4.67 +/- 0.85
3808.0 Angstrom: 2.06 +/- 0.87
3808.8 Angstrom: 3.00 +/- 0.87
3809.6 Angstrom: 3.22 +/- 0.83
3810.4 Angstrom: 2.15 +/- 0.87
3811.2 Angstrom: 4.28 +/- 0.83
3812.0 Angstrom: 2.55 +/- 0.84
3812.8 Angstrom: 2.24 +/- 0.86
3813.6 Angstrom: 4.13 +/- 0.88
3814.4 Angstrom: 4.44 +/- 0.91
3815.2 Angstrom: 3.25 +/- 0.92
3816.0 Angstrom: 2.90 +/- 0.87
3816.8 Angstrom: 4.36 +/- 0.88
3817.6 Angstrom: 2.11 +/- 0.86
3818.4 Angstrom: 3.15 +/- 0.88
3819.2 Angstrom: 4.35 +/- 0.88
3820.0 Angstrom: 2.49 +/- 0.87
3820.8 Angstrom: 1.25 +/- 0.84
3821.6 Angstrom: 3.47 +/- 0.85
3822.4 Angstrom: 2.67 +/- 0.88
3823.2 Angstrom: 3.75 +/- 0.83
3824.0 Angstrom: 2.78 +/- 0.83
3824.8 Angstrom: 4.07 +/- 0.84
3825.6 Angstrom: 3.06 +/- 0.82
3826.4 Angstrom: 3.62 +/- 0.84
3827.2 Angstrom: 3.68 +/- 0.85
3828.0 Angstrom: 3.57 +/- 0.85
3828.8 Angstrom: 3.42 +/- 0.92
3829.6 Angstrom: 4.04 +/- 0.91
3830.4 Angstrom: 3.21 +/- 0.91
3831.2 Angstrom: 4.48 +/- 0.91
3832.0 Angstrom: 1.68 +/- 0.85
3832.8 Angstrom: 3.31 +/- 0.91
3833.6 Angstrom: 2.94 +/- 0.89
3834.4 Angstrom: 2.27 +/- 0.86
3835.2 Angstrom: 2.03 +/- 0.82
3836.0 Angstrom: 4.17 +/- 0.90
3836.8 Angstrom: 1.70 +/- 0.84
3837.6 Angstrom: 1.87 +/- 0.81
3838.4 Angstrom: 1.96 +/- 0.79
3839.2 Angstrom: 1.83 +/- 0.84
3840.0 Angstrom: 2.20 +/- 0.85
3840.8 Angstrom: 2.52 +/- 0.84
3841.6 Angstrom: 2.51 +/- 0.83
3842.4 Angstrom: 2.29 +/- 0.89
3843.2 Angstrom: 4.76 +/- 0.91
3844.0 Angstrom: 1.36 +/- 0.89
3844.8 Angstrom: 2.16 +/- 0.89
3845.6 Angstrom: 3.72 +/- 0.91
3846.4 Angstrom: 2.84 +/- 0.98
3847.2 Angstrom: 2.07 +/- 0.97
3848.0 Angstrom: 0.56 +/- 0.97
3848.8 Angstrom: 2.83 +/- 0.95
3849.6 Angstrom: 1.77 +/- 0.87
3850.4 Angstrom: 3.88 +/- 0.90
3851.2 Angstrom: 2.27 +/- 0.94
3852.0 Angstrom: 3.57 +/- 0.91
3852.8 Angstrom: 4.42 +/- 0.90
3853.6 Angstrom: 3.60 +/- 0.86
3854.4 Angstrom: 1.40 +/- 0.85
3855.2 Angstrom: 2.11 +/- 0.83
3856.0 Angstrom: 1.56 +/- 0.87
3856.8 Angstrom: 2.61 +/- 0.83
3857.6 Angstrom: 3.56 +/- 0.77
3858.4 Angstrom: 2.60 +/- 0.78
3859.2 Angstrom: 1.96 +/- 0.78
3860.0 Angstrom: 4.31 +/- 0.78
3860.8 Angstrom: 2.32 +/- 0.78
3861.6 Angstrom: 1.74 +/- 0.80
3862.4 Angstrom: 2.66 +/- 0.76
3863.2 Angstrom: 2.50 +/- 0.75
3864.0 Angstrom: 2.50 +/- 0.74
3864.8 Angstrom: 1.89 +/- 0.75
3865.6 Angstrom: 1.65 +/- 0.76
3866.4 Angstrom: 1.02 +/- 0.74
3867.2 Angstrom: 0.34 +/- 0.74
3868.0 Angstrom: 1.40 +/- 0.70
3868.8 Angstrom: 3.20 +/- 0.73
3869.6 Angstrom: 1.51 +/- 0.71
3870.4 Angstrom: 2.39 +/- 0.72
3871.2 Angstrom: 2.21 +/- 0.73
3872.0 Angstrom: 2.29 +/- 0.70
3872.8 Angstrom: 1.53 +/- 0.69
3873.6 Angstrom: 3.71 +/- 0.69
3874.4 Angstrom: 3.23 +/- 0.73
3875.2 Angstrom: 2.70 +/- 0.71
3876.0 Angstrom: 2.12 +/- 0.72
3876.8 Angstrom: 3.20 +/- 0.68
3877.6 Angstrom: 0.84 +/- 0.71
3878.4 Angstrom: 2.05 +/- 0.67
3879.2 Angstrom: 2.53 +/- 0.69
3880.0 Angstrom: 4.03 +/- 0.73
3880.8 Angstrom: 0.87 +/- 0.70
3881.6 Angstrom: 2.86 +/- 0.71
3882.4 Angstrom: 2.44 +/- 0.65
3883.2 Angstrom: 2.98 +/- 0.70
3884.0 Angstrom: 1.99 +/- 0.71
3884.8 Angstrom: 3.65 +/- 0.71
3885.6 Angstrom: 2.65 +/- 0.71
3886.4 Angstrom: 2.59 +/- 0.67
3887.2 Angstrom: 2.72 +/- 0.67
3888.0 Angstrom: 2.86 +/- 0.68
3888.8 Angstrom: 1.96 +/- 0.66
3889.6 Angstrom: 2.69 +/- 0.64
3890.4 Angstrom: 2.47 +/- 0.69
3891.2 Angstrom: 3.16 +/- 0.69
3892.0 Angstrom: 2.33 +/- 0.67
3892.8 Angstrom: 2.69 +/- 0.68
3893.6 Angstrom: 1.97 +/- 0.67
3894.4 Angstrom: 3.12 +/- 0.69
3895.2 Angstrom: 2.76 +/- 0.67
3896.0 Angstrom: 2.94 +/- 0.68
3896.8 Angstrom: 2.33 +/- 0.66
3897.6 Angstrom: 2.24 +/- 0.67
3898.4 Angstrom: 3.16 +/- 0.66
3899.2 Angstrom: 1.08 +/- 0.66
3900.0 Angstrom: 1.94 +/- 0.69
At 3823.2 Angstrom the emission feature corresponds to Lyman alpha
